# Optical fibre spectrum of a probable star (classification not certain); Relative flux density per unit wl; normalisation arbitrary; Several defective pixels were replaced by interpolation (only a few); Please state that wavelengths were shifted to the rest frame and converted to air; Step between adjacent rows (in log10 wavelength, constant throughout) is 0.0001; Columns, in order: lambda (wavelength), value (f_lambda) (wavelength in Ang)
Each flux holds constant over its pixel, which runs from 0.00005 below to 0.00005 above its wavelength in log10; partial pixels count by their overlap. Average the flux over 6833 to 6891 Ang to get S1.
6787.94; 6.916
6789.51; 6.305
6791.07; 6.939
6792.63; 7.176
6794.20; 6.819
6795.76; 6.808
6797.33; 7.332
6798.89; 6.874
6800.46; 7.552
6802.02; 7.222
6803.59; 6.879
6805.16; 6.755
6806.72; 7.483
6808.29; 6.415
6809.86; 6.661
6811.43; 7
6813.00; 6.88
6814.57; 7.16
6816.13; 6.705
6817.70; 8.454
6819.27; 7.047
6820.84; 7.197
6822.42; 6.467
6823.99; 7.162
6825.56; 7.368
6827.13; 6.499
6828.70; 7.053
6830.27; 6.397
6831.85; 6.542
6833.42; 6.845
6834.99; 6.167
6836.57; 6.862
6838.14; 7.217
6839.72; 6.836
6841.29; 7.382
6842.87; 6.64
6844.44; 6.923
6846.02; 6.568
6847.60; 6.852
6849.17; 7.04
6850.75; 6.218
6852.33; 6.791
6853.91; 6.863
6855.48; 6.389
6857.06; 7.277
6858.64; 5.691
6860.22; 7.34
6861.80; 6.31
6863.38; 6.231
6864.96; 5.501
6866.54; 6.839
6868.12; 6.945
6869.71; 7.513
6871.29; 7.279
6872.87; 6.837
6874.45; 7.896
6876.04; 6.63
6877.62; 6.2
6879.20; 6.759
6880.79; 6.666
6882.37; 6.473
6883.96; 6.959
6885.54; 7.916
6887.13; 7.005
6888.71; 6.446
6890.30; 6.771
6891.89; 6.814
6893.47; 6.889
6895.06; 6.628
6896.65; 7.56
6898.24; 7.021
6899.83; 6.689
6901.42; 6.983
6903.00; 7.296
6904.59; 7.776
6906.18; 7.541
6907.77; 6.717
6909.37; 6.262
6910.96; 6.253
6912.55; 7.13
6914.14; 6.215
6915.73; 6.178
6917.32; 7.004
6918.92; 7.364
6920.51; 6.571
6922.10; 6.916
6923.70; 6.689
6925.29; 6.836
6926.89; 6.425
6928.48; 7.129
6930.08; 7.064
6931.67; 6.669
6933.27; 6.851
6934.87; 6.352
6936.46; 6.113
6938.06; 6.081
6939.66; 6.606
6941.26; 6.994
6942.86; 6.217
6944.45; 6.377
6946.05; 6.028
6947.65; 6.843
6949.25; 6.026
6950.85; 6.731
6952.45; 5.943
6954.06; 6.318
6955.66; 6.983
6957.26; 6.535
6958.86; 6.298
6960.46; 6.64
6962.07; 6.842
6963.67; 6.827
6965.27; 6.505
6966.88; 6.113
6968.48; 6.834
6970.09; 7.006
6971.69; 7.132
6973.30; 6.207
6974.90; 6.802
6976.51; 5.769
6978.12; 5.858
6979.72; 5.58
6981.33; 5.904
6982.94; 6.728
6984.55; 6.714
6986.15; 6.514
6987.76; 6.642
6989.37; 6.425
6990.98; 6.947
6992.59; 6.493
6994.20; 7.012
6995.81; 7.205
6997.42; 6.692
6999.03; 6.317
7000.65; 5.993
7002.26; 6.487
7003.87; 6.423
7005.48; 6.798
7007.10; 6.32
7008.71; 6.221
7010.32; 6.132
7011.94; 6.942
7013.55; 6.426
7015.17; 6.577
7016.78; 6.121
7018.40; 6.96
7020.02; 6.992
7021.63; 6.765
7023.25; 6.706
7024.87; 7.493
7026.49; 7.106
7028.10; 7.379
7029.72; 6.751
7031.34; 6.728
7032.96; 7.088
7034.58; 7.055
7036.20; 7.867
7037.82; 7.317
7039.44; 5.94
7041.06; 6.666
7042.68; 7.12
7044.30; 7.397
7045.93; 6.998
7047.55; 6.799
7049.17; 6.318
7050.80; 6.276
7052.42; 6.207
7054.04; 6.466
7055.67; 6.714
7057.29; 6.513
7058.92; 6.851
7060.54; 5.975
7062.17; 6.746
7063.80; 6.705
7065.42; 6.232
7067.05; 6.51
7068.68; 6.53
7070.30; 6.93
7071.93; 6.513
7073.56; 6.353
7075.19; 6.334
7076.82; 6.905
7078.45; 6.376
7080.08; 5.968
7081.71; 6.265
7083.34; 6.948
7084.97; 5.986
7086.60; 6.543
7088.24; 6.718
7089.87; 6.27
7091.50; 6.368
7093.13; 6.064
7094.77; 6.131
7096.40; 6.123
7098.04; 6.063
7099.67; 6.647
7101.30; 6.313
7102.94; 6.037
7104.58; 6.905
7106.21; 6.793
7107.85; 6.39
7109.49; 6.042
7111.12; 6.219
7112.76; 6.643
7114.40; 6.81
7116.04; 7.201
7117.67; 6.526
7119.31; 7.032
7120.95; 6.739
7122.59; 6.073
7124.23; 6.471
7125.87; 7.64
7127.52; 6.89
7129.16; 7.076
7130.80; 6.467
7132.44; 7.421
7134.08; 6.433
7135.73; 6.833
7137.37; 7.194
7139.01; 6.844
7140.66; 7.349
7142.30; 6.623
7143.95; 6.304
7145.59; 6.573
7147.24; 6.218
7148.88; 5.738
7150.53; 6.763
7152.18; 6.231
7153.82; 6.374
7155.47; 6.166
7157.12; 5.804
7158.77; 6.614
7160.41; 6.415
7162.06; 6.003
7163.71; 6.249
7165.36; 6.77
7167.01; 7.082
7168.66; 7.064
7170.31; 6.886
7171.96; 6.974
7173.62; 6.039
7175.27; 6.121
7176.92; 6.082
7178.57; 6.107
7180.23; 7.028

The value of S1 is 6.79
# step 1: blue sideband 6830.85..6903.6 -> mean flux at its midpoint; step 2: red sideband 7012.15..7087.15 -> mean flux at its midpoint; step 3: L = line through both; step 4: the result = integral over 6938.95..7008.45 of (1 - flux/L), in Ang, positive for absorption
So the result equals 2.5 Ang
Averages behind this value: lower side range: 6.81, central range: 6.5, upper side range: 6.69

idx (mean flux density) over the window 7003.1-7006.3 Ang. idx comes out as 6.6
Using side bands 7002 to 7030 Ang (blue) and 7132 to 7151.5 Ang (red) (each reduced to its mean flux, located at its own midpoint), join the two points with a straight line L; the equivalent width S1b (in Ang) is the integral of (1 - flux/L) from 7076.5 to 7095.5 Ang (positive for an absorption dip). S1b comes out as 0.9 Ang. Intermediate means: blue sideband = 6.7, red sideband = 6.67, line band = 6.36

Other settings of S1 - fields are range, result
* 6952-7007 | 6.51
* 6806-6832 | 6.98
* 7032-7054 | 6.84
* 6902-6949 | 6.7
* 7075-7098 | 6.35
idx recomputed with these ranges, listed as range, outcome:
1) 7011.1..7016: 6.64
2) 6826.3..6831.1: 6.65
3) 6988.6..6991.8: 6.69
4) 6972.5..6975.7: 6.52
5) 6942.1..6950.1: 6.31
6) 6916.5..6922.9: 6.96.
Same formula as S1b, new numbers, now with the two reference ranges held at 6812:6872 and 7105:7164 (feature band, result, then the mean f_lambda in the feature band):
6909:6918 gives 0.34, 6.52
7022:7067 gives -0.82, 6.79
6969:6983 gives 0.83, 6.32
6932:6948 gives 0.73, 6.44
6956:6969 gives 0.29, 6.59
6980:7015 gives 0.92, 6.53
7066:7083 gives 0.42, 6.48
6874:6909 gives -0.92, 6.96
